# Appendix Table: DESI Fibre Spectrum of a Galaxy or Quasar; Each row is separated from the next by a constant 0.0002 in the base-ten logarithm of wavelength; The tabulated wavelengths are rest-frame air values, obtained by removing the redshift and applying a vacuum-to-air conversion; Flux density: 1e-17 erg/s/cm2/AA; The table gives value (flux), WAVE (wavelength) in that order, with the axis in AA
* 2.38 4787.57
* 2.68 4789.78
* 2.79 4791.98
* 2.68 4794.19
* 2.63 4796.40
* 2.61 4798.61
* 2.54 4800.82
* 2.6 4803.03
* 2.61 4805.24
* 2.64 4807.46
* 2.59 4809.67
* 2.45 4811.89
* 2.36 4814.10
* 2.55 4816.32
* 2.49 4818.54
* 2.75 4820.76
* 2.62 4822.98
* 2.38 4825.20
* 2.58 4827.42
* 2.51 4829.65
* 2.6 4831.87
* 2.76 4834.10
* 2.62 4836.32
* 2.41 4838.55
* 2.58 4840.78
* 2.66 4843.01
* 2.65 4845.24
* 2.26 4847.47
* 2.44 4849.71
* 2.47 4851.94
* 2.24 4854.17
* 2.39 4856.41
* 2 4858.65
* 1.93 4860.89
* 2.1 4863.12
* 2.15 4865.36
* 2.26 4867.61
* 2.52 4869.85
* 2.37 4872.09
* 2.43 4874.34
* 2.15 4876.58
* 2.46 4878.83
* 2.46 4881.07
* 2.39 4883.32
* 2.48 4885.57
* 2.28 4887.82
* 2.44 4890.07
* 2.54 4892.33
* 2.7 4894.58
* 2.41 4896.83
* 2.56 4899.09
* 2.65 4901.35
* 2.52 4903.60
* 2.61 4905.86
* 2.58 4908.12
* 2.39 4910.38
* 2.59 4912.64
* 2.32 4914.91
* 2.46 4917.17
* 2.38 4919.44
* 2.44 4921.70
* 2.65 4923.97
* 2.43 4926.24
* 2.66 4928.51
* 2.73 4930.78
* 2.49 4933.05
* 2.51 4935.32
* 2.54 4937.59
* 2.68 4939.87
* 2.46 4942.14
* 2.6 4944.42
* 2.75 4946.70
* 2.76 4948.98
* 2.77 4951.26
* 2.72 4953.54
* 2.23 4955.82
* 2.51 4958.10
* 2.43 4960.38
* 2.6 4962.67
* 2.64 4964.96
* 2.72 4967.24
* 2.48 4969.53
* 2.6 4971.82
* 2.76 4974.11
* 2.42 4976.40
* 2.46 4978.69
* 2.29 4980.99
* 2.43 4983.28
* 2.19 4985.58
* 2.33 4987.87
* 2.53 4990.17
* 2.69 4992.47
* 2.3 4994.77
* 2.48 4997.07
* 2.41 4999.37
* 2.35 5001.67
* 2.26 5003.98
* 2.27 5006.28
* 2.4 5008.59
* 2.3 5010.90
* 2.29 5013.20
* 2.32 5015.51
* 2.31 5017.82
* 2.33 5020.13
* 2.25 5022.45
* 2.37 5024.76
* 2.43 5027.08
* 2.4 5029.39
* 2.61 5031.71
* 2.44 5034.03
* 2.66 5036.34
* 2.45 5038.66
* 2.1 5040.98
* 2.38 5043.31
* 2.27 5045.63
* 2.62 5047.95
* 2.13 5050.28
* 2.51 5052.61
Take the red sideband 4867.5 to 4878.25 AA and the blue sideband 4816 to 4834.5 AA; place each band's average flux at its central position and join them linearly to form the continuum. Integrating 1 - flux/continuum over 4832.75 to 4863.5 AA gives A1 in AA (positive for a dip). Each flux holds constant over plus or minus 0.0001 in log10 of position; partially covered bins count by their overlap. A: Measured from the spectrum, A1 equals 0.9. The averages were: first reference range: 2.58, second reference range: 2.36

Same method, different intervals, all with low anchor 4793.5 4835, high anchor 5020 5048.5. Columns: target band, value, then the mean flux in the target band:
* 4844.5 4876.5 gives 3.1 AA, 2.29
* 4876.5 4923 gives 0.6 AA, 2.47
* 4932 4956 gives -1.3 AA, 2.61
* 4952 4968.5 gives -0.6 AA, 2.56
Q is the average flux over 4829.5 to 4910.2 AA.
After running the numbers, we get 2.43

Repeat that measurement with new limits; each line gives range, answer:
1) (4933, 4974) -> 2.59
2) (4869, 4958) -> 2.52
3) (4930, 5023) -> 2.48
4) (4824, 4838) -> 2.57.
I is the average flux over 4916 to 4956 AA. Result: 2.58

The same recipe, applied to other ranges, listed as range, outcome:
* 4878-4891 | 2.42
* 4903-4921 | 2.48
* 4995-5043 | 2.37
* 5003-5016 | 2.31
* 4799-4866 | 2.47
